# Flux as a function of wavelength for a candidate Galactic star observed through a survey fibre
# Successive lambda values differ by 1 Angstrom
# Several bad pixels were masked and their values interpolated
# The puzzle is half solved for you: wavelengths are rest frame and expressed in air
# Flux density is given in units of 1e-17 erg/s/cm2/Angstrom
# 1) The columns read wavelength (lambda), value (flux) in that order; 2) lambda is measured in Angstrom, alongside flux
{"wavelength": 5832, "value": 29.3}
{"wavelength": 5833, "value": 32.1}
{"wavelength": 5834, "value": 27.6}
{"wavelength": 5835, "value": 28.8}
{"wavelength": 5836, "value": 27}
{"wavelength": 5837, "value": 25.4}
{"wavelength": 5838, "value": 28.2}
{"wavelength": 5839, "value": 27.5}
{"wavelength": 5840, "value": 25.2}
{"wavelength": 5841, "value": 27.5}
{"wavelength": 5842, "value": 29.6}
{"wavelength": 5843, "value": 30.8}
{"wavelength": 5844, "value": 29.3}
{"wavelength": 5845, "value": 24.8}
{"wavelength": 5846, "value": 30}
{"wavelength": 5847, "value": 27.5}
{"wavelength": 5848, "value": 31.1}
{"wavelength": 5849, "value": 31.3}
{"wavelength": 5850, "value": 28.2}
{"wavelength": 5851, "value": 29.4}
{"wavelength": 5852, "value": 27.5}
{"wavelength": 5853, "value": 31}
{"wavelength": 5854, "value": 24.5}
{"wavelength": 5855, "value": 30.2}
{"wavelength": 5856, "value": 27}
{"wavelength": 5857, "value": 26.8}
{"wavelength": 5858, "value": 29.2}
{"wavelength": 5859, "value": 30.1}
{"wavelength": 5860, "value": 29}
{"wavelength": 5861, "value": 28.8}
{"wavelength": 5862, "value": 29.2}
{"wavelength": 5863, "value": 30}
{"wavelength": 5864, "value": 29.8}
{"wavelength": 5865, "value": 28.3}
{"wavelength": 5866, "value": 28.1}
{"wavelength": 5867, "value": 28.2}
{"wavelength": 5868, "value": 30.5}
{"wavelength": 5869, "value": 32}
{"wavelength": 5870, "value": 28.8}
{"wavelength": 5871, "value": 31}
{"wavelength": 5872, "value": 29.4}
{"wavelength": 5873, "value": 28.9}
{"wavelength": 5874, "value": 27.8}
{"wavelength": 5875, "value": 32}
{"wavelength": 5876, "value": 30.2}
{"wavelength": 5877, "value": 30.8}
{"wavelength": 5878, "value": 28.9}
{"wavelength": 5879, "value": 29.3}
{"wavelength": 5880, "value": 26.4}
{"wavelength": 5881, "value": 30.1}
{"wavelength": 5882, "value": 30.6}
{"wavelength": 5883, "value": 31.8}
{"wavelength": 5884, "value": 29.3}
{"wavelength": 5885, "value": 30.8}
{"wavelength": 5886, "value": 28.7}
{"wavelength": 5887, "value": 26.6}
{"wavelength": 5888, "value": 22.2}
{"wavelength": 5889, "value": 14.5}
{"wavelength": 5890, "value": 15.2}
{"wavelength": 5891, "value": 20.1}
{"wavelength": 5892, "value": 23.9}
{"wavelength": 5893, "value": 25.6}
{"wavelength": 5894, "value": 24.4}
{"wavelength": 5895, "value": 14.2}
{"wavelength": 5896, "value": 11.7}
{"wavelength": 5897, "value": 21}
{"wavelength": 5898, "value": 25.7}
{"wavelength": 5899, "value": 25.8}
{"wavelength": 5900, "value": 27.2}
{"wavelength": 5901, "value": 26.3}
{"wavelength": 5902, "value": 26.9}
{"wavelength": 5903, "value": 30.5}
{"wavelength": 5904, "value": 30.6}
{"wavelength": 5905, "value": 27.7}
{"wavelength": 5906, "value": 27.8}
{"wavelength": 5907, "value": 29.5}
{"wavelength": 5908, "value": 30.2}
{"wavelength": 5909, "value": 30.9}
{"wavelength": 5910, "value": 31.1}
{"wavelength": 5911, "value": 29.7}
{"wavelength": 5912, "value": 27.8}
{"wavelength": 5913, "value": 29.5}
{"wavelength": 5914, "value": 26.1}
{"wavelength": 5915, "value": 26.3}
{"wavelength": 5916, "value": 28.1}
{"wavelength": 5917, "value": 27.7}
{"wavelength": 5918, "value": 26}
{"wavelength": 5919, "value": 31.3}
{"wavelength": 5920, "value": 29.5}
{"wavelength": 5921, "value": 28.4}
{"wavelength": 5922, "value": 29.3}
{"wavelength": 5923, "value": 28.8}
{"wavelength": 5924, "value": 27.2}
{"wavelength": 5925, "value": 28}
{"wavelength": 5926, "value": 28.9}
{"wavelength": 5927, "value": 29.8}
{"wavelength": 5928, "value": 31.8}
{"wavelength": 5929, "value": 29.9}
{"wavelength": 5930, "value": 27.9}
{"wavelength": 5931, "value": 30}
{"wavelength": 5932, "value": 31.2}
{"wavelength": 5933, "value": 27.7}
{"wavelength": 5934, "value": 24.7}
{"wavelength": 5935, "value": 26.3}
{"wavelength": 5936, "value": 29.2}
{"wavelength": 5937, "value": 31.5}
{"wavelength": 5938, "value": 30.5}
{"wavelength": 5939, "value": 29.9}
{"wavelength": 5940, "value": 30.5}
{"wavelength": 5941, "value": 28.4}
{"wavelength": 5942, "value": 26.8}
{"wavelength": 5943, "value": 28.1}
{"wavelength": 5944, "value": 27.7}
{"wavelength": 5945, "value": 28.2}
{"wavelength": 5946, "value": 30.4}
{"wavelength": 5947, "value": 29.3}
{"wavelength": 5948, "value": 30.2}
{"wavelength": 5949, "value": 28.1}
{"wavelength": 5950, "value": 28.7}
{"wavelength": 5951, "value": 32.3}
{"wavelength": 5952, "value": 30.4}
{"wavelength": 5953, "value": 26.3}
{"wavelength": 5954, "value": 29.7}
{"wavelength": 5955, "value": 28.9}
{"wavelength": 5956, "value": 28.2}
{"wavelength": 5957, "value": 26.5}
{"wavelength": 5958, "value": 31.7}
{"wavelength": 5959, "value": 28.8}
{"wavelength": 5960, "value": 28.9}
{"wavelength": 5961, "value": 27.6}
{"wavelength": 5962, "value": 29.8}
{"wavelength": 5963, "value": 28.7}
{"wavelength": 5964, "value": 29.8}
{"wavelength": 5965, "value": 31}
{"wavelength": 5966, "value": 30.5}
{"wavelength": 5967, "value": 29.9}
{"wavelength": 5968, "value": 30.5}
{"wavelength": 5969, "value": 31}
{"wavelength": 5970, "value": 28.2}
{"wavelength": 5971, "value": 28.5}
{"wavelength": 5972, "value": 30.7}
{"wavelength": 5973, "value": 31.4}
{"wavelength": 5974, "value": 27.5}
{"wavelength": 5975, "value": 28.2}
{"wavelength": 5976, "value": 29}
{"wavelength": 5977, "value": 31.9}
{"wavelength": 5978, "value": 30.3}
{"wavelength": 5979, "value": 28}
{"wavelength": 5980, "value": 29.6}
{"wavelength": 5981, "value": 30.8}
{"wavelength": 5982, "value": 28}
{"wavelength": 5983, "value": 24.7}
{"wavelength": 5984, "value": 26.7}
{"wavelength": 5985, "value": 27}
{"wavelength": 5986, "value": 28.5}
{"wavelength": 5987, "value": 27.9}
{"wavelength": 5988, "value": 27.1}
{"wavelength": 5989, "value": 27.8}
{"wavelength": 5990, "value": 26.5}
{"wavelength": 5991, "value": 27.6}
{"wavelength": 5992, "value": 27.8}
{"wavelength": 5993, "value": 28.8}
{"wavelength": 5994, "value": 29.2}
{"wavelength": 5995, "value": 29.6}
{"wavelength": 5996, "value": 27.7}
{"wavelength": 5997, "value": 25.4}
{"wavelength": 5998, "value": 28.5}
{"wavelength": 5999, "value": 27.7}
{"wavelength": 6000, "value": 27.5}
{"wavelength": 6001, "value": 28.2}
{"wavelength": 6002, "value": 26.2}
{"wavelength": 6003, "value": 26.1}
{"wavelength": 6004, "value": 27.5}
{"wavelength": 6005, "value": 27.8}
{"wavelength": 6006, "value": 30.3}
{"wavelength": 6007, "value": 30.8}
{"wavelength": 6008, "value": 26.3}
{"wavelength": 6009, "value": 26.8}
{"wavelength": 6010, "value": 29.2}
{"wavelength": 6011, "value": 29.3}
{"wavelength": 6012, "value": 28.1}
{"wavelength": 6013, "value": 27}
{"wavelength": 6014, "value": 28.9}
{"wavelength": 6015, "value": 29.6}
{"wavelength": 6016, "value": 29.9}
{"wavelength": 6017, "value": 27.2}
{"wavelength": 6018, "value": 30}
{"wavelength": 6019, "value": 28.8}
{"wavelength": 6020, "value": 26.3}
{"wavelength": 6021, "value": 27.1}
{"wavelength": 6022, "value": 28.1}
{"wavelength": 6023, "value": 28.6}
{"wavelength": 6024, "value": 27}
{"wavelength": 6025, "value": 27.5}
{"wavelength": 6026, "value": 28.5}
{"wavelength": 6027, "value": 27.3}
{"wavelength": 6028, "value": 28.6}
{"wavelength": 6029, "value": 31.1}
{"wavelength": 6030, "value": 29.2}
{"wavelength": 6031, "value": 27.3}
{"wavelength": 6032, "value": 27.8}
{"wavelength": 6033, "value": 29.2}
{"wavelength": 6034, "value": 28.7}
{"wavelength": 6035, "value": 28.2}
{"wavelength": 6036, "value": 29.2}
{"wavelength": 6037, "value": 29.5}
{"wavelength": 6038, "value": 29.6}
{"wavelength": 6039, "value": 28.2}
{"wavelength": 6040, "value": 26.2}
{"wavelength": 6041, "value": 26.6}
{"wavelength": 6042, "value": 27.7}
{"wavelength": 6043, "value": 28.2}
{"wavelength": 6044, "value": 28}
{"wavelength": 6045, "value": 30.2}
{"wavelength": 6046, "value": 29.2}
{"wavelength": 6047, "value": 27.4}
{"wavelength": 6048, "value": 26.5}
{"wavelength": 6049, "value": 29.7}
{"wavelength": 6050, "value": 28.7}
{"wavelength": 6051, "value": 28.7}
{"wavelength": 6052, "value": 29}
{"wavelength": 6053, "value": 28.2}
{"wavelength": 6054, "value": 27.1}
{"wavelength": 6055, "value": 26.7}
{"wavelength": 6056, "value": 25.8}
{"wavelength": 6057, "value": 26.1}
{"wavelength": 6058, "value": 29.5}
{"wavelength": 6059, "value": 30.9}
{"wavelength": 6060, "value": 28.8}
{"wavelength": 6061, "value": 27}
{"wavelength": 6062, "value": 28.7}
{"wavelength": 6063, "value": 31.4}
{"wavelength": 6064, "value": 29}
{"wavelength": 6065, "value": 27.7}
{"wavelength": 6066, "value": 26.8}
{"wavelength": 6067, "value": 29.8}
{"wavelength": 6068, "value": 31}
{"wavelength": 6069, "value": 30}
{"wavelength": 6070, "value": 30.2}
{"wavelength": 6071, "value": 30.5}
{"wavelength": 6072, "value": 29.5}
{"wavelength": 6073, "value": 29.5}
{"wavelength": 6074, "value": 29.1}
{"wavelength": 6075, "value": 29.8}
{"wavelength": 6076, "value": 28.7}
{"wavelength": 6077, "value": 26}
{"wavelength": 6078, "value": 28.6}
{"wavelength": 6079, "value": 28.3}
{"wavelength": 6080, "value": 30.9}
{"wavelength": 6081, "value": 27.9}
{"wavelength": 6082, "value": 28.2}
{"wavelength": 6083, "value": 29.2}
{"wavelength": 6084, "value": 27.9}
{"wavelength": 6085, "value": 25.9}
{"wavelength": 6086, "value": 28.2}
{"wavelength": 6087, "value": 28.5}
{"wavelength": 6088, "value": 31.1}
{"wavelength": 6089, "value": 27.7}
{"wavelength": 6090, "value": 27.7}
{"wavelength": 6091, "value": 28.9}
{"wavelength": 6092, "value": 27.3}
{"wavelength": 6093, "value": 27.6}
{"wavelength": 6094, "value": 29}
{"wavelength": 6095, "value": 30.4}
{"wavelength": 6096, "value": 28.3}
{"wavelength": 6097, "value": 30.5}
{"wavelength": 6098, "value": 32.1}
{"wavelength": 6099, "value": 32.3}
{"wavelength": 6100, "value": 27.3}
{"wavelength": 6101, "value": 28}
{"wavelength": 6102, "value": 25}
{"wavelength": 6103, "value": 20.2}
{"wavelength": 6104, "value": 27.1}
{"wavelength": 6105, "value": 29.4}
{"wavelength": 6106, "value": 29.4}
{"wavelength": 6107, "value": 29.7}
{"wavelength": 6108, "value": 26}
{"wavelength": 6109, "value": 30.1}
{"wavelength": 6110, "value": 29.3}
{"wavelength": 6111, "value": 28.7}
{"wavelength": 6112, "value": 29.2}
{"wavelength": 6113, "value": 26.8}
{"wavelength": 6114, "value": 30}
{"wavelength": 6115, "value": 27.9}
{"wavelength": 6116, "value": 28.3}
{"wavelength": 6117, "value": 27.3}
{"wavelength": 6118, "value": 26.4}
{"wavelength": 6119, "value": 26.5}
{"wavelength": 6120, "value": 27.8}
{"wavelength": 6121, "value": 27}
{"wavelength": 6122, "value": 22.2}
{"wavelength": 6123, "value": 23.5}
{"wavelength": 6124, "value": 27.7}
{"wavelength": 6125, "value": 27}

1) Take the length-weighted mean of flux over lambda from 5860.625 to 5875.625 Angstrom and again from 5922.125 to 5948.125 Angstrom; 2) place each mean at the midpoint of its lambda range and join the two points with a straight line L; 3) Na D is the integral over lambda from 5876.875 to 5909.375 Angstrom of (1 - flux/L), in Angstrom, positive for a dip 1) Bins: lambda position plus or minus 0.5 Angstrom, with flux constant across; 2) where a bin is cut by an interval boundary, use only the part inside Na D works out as 3.9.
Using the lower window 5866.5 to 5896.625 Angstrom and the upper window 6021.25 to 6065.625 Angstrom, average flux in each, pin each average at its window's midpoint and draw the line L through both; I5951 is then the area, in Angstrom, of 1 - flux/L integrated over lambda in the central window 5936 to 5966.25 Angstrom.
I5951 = -2.2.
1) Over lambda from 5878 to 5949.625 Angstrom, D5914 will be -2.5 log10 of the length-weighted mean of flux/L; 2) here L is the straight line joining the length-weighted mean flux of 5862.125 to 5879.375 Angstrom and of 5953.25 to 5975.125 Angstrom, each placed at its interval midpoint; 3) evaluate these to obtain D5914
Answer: 0.079 mag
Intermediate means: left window 29.6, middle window 27.4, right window 29.3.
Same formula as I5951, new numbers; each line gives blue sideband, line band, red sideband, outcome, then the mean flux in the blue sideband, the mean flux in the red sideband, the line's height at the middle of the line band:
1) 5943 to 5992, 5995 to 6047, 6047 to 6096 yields 1.0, 28.9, 28.6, 28.8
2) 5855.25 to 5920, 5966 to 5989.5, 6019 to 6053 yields -0.8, 27.4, 28.3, 27.9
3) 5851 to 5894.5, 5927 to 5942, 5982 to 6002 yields -0.8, 27.9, 27.6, 27.7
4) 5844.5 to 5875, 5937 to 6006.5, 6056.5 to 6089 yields 0.5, 29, 28.9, 28.9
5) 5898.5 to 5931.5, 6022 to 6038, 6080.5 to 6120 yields -0.1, 28.7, 28.2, 28.4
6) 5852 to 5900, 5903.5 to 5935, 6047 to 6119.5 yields -1.7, 27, 28.5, 27.3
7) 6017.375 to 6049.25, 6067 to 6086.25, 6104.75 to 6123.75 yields -0.7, 28.3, 27.6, 27.9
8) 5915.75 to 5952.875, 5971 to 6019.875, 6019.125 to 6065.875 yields 0.4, 29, 28.3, 28.6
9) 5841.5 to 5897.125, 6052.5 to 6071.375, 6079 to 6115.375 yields -0.3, 27.5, 28.4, 28.3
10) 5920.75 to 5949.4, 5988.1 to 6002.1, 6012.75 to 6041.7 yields 0.4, 28.9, 28.3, 28.5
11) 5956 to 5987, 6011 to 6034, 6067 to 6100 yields 0.6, 29.1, 29.1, 29.1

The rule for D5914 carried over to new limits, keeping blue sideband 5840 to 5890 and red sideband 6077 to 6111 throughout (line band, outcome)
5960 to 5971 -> -0.042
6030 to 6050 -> 0.004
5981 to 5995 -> 0.030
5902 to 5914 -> -0.030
